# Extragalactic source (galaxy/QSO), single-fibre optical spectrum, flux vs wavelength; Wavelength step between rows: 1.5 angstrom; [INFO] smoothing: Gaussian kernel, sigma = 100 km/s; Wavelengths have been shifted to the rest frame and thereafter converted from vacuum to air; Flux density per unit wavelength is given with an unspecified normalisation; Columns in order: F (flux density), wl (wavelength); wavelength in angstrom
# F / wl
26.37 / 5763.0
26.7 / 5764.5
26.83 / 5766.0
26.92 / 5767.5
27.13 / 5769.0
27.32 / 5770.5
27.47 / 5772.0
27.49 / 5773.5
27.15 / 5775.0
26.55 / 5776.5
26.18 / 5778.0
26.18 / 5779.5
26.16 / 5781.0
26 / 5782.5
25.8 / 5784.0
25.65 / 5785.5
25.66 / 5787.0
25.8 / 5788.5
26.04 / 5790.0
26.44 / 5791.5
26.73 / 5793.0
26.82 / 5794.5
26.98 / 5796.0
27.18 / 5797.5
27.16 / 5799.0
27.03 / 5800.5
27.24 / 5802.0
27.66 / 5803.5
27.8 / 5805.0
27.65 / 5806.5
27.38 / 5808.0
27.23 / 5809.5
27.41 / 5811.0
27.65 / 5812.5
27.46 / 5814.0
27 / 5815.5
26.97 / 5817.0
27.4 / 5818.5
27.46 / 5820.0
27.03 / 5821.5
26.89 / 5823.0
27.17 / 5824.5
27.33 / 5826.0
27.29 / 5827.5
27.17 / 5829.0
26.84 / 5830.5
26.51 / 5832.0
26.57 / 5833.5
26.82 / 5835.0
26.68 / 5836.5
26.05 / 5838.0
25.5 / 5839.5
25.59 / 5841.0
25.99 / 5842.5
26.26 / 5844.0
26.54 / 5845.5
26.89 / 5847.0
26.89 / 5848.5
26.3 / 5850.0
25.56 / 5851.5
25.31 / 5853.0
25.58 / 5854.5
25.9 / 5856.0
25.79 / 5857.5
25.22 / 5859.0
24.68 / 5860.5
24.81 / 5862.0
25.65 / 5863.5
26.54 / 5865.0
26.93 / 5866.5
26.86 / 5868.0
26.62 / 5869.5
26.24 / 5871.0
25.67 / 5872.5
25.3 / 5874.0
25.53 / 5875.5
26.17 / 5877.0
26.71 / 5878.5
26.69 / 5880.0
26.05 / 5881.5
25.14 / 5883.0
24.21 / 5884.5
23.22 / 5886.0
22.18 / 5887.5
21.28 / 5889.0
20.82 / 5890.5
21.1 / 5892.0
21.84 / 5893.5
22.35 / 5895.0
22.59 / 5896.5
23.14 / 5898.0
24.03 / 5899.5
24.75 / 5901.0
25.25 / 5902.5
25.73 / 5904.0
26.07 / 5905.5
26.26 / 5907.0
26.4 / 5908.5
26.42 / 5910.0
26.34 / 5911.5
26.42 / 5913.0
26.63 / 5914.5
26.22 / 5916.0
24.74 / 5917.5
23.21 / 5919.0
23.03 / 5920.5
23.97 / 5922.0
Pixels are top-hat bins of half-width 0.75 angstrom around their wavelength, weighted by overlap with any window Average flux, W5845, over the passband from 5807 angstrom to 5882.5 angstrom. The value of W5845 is 26.4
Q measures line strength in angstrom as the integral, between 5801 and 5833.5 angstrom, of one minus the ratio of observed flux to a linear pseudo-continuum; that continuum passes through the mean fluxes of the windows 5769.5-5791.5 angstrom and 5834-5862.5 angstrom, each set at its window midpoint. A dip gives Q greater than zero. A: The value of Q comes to -1.4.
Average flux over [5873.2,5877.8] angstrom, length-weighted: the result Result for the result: 25.7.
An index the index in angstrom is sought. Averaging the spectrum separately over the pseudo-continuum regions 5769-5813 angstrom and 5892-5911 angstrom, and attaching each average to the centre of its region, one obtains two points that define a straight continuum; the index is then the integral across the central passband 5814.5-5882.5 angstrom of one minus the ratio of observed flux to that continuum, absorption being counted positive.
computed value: -2.0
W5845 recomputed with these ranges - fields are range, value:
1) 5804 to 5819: 27.4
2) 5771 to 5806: 26.7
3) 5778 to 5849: 26.8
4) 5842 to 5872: 26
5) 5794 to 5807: 27.3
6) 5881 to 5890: 23.5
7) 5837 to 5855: 26.1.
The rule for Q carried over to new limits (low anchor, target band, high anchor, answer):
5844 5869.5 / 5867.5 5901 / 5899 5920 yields 2.00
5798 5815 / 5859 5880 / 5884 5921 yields -0.57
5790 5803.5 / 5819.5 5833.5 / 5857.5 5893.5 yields -0.47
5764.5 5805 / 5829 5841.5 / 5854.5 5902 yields -0.38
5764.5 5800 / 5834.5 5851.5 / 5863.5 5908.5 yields -0.52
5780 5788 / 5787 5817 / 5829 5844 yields -1.18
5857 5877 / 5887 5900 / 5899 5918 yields 1.87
